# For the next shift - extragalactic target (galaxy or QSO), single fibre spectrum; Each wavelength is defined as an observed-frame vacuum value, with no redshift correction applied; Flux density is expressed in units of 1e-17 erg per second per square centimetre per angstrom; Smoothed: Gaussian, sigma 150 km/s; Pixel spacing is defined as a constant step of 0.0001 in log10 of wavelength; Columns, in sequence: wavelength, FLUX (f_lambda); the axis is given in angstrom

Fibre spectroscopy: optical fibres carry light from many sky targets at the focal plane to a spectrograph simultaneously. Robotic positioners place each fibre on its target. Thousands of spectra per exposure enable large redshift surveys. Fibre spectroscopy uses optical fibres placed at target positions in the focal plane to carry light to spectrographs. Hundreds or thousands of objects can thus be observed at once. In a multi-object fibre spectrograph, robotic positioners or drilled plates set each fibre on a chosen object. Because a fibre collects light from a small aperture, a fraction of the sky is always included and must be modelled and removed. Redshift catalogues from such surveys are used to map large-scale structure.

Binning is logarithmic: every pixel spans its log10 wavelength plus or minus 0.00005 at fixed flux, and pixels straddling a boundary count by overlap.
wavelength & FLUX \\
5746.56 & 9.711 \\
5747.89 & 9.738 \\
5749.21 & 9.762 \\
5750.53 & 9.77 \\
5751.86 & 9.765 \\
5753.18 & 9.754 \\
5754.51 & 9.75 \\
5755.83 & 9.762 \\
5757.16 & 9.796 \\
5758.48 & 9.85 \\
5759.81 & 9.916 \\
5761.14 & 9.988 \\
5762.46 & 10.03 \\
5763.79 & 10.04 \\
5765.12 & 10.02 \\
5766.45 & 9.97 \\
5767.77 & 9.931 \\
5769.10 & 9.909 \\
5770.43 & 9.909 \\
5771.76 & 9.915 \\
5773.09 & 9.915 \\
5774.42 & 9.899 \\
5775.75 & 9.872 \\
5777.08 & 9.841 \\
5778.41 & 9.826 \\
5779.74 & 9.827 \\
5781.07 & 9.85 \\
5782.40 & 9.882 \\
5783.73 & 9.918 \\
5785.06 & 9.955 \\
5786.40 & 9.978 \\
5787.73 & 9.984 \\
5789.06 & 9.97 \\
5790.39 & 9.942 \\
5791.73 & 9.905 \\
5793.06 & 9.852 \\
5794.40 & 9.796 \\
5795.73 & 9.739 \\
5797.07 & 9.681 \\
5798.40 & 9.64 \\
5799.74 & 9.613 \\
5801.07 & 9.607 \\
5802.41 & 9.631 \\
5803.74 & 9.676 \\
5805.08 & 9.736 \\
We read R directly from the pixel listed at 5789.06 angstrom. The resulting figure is 9.97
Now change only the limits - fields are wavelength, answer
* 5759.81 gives 9.916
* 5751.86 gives 9.765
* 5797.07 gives 9.681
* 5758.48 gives 9.85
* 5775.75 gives 9.872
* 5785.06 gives 9.955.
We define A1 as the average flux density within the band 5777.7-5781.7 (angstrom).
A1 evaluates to 9.84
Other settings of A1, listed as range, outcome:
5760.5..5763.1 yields 10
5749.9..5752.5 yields 9.75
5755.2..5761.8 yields 9.86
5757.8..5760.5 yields 9.88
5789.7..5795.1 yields 9.87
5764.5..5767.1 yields 9.99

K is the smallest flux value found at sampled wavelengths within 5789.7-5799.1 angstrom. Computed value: 9.64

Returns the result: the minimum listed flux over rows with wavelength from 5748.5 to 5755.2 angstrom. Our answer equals 9.75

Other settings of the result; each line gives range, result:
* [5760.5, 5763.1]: 9.988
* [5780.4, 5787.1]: 9.85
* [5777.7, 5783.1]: 9.826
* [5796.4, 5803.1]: 9.607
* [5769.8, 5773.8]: 9.909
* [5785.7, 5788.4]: 9.978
